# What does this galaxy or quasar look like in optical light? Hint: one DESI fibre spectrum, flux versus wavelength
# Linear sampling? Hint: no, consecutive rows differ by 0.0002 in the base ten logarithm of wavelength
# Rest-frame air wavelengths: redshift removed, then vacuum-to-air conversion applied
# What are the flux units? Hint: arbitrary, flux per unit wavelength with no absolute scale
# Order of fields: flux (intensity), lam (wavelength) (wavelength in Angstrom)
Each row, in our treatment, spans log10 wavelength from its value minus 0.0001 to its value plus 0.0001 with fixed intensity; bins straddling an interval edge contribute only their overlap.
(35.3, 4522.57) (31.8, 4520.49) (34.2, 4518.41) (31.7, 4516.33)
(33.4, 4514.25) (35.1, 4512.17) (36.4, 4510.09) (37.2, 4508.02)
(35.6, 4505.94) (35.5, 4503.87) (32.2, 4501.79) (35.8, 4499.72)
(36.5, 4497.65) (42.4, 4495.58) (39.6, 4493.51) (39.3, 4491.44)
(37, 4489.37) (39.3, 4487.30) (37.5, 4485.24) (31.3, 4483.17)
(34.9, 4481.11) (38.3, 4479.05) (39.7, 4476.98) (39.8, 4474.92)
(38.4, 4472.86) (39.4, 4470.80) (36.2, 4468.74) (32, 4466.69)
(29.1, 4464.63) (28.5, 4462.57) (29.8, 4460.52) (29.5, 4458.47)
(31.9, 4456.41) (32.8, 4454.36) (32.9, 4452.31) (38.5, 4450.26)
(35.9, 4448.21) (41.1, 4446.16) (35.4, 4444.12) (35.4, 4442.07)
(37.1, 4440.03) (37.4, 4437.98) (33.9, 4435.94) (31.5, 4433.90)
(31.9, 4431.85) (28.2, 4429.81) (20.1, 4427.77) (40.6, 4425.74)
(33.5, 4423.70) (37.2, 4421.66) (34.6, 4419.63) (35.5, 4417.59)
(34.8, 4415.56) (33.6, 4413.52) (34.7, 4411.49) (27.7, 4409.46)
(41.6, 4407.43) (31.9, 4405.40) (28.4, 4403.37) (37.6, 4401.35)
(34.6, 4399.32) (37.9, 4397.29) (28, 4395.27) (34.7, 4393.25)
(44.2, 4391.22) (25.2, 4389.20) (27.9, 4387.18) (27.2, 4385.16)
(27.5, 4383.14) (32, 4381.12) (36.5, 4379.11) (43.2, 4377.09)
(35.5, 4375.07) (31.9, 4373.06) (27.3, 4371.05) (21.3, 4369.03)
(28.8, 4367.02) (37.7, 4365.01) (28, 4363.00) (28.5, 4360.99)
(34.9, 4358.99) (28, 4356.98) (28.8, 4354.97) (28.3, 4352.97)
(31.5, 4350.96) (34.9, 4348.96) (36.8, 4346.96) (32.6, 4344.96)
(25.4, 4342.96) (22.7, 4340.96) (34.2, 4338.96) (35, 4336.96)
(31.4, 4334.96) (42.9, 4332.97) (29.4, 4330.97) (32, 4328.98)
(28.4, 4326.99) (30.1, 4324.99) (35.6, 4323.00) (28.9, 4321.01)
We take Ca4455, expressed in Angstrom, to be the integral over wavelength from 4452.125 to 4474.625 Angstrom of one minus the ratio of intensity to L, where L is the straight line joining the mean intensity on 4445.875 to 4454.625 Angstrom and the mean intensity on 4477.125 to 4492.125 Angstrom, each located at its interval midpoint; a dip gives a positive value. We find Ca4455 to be 2.1 Angstrom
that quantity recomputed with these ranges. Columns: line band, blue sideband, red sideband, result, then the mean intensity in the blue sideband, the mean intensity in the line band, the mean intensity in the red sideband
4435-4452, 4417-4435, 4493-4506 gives -1.6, 32.5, 36.7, 36.8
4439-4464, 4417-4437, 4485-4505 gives 0.3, 32.6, 34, 37.5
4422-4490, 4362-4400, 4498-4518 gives -1.7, 32.1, 34.5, 34.8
